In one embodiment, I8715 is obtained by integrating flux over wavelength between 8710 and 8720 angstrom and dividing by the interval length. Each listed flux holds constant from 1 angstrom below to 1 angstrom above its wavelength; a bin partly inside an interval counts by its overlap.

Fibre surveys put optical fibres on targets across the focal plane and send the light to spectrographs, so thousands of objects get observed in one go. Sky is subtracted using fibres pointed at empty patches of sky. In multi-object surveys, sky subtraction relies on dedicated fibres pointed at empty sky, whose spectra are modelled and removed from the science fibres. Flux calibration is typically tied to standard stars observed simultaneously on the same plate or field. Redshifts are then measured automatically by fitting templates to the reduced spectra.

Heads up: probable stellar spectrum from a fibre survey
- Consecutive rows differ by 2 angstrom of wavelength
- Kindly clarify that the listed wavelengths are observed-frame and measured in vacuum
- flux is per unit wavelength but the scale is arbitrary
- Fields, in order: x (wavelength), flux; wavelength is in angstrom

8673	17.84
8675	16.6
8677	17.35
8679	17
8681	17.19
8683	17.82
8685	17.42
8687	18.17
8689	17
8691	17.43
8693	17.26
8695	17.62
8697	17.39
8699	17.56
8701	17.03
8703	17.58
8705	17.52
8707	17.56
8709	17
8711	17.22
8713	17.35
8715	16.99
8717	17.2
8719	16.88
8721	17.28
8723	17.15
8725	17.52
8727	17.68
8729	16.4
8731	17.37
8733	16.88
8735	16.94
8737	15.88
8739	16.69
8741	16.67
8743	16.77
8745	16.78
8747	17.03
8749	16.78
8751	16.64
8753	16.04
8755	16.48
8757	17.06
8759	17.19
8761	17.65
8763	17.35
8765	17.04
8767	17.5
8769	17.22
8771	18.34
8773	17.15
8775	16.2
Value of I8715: 17.1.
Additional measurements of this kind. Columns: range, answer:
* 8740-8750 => 16.8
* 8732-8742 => 16.6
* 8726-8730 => 17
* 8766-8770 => 17.4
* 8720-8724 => 17.2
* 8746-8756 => 16.6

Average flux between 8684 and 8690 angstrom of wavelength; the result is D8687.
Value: 17.5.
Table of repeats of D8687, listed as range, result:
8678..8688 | 17.5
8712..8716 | 17.2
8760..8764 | 17.5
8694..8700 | 17.5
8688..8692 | 17.2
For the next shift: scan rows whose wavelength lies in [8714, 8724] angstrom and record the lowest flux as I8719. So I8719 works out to 16.88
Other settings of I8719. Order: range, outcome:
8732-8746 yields 15.88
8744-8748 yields 16.78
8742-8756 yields 16.04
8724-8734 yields 16.4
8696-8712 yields 17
